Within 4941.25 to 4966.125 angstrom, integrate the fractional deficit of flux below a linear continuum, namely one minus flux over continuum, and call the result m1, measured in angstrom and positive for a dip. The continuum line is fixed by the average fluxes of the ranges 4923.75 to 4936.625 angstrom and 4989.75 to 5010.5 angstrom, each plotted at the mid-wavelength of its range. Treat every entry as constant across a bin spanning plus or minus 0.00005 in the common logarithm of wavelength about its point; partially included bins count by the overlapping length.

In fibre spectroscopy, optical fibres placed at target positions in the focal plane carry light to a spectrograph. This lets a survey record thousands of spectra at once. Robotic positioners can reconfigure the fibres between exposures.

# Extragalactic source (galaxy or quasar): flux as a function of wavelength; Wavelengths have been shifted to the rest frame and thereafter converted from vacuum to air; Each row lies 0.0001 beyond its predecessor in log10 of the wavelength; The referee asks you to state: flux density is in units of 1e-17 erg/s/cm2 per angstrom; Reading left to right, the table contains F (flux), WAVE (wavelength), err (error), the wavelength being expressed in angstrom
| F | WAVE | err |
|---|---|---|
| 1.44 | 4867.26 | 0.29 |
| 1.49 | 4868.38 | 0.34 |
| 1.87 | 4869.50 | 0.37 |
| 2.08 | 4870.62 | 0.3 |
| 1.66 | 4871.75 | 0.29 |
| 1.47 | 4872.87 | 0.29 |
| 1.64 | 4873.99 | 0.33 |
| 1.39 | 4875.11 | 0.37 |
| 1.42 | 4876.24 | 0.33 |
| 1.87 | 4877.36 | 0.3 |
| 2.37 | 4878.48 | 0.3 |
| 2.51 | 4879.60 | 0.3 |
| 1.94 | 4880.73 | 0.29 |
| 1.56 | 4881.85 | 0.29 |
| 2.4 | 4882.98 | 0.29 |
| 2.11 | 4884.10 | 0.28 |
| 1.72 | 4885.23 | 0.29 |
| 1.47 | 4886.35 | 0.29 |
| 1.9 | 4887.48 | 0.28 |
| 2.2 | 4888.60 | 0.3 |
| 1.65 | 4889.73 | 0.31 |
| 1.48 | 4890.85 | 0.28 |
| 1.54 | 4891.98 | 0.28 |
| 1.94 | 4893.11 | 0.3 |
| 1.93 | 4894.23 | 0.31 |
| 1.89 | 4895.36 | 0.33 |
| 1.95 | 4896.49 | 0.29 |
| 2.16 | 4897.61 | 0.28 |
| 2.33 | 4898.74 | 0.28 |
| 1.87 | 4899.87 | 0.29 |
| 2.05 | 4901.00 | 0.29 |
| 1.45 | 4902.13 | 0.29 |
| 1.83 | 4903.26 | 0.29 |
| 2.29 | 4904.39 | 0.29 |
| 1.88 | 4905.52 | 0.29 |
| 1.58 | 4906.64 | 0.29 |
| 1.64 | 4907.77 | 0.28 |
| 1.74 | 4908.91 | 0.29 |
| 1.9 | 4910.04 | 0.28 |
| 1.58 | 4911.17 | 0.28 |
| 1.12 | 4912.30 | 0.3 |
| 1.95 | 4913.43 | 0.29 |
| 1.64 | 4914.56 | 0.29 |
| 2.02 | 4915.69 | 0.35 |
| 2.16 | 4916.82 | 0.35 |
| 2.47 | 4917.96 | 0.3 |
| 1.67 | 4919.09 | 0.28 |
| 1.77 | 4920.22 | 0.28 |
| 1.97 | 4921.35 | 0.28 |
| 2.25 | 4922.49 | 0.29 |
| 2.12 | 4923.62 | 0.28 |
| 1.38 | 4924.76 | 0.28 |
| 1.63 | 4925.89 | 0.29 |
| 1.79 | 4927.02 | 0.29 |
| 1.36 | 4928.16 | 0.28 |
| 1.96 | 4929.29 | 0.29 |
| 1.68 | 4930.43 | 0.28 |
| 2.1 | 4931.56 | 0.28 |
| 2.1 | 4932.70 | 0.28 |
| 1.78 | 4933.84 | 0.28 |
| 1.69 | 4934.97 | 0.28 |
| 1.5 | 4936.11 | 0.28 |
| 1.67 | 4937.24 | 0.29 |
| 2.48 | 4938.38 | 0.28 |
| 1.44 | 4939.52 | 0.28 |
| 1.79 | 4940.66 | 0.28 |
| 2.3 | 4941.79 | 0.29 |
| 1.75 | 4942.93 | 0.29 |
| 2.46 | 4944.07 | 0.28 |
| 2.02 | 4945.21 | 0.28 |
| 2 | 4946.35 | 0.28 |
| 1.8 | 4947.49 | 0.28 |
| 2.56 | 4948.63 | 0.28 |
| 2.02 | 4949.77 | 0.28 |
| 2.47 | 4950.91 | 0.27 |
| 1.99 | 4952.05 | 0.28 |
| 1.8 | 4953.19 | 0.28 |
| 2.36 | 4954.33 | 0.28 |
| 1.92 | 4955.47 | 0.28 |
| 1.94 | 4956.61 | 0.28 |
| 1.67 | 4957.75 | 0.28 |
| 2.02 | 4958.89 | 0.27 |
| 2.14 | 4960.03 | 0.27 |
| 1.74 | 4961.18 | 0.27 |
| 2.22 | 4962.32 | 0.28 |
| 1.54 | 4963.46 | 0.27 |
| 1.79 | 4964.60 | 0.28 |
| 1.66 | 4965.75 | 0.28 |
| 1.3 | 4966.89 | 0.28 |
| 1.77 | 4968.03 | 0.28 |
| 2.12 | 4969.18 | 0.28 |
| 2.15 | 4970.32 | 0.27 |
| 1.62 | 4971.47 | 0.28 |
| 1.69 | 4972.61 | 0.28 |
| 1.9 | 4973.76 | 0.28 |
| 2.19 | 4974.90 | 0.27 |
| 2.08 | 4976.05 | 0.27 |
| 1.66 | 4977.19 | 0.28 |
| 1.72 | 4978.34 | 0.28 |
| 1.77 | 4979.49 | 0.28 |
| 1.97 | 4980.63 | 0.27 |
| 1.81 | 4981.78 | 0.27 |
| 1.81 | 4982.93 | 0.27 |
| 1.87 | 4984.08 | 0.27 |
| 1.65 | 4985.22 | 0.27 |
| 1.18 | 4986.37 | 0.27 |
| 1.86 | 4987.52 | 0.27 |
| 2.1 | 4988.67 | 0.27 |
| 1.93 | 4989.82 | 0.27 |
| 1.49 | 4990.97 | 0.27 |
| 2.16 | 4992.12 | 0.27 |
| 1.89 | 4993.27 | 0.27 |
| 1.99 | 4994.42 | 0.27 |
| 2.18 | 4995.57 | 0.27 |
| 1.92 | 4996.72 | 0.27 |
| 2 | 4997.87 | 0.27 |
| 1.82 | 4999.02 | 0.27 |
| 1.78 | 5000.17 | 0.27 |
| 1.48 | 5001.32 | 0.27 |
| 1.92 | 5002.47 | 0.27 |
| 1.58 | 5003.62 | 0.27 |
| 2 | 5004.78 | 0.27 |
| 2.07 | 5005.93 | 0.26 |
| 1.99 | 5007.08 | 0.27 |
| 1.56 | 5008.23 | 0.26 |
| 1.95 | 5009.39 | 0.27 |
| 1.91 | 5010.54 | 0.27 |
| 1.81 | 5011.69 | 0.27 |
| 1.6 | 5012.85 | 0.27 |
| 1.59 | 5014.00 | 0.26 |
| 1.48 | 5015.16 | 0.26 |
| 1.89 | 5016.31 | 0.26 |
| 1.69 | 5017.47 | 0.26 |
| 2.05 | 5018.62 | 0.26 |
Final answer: -3.2 angstrom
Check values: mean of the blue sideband 1.74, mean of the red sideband 1.87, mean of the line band 2.01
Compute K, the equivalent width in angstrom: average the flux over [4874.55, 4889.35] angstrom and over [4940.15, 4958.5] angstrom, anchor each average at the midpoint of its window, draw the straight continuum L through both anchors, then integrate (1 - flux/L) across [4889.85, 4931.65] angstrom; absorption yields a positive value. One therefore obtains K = 2.9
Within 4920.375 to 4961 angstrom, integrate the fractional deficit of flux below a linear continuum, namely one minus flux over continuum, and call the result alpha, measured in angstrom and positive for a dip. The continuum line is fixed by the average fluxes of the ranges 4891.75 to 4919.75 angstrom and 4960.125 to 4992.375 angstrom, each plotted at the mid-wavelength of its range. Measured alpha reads -2.1 angstrom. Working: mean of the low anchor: 1.87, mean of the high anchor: 1.81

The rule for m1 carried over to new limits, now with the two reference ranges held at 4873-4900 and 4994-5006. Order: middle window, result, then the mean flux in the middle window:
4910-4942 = 0.8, 1.83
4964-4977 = 0.3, 1.84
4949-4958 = -0.8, 2.05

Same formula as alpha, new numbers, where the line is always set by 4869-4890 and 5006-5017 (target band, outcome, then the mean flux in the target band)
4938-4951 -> -1.9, 2.07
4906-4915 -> 0.9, 1.65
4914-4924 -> -1.0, 2.01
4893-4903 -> -0.6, 1.95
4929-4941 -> -0.1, 1.83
